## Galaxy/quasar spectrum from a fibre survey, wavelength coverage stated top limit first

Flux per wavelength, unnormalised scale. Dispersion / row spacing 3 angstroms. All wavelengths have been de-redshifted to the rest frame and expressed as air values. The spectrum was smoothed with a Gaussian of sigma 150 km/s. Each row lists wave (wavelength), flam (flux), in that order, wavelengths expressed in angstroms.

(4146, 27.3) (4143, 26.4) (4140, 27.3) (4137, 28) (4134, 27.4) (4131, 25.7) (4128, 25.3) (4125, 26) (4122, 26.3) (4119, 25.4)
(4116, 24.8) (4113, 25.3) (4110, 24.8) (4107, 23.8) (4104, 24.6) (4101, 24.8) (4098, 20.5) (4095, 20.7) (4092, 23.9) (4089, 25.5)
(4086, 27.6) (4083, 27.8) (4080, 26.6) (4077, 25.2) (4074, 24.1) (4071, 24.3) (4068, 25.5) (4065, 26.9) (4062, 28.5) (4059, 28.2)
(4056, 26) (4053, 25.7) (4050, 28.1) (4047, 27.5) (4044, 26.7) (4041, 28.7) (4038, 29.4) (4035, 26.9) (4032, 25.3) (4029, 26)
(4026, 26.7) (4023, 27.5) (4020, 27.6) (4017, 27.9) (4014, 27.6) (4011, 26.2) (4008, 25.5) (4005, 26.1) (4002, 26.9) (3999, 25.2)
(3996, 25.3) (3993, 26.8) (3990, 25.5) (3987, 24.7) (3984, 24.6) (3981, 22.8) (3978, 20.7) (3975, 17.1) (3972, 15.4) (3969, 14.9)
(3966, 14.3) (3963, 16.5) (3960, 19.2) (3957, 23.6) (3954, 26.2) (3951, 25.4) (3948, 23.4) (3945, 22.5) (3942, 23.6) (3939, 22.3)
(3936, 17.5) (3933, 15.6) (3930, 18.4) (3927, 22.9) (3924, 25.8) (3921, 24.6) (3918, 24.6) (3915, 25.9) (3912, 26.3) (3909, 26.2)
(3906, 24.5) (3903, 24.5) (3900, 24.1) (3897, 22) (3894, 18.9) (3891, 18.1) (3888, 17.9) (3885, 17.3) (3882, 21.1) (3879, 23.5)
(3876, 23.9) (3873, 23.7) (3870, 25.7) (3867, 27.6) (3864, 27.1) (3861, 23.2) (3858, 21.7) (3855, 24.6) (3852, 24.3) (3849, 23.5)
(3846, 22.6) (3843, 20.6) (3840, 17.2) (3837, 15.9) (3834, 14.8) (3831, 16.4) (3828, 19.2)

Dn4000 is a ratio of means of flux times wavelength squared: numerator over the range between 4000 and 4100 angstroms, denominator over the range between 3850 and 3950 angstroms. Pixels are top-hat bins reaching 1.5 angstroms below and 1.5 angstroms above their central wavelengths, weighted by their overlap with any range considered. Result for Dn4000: 1.2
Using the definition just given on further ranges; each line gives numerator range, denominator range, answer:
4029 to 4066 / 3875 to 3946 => 1.32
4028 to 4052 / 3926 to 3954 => 1.33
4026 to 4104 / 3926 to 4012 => 1.24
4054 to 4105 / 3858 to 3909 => 1.23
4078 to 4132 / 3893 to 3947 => 1.20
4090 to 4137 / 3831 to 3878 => 1.27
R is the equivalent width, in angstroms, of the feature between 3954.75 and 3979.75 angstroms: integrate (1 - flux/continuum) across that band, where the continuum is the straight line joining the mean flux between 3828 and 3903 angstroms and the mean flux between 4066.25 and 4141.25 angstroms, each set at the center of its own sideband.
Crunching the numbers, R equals 5.5 angstroms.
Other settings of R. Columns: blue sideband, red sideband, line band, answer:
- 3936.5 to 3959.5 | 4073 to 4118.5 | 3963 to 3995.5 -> 4.18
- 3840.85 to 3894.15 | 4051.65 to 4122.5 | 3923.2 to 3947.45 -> 2.44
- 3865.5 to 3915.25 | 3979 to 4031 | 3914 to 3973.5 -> 7.87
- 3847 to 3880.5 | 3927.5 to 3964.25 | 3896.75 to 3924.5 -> -2.88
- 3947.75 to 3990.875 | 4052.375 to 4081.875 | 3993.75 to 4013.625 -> -2.90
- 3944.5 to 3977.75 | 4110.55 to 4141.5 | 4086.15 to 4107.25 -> 1.13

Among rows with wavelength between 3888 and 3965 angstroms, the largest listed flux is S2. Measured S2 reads 26.3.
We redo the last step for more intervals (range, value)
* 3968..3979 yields 20.7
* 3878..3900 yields 24.1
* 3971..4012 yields 26.9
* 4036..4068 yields 29.4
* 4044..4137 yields 28.5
